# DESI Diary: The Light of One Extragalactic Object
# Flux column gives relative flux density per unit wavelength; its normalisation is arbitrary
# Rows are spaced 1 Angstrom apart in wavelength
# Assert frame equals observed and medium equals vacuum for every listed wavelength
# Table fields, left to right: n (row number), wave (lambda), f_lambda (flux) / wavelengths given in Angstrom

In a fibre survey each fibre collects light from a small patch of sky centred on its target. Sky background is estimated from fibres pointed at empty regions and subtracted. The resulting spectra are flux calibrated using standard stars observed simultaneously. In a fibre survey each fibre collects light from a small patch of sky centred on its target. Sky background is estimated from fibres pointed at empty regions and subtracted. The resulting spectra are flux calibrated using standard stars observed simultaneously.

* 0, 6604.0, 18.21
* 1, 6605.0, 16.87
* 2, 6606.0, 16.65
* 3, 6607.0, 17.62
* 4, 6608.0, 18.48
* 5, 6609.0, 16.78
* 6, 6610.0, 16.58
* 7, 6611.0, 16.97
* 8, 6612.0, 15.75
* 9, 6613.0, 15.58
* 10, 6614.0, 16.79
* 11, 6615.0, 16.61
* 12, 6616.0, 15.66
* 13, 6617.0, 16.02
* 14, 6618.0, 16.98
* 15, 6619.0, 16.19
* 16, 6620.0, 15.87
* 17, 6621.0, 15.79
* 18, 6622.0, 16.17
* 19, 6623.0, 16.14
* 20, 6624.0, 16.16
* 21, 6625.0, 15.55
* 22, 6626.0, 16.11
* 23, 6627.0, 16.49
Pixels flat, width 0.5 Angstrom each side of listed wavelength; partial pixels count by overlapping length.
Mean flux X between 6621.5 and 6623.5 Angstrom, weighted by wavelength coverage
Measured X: 16.2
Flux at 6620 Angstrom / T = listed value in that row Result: 15.87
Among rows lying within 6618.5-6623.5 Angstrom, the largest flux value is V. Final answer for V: 16.19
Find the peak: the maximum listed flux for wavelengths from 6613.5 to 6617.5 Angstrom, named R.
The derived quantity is 16.79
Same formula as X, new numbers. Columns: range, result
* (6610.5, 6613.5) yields 16.1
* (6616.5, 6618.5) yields 16.5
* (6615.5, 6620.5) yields 16.1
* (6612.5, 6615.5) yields 16.3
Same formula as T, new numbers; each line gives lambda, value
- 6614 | 16.79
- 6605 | 16.87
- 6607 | 17.62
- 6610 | 16.58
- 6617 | 16.02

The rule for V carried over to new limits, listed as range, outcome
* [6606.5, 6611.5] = 18.48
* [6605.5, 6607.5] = 17.62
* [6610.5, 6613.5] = 16.97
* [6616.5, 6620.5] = 16.98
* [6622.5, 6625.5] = 16.16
